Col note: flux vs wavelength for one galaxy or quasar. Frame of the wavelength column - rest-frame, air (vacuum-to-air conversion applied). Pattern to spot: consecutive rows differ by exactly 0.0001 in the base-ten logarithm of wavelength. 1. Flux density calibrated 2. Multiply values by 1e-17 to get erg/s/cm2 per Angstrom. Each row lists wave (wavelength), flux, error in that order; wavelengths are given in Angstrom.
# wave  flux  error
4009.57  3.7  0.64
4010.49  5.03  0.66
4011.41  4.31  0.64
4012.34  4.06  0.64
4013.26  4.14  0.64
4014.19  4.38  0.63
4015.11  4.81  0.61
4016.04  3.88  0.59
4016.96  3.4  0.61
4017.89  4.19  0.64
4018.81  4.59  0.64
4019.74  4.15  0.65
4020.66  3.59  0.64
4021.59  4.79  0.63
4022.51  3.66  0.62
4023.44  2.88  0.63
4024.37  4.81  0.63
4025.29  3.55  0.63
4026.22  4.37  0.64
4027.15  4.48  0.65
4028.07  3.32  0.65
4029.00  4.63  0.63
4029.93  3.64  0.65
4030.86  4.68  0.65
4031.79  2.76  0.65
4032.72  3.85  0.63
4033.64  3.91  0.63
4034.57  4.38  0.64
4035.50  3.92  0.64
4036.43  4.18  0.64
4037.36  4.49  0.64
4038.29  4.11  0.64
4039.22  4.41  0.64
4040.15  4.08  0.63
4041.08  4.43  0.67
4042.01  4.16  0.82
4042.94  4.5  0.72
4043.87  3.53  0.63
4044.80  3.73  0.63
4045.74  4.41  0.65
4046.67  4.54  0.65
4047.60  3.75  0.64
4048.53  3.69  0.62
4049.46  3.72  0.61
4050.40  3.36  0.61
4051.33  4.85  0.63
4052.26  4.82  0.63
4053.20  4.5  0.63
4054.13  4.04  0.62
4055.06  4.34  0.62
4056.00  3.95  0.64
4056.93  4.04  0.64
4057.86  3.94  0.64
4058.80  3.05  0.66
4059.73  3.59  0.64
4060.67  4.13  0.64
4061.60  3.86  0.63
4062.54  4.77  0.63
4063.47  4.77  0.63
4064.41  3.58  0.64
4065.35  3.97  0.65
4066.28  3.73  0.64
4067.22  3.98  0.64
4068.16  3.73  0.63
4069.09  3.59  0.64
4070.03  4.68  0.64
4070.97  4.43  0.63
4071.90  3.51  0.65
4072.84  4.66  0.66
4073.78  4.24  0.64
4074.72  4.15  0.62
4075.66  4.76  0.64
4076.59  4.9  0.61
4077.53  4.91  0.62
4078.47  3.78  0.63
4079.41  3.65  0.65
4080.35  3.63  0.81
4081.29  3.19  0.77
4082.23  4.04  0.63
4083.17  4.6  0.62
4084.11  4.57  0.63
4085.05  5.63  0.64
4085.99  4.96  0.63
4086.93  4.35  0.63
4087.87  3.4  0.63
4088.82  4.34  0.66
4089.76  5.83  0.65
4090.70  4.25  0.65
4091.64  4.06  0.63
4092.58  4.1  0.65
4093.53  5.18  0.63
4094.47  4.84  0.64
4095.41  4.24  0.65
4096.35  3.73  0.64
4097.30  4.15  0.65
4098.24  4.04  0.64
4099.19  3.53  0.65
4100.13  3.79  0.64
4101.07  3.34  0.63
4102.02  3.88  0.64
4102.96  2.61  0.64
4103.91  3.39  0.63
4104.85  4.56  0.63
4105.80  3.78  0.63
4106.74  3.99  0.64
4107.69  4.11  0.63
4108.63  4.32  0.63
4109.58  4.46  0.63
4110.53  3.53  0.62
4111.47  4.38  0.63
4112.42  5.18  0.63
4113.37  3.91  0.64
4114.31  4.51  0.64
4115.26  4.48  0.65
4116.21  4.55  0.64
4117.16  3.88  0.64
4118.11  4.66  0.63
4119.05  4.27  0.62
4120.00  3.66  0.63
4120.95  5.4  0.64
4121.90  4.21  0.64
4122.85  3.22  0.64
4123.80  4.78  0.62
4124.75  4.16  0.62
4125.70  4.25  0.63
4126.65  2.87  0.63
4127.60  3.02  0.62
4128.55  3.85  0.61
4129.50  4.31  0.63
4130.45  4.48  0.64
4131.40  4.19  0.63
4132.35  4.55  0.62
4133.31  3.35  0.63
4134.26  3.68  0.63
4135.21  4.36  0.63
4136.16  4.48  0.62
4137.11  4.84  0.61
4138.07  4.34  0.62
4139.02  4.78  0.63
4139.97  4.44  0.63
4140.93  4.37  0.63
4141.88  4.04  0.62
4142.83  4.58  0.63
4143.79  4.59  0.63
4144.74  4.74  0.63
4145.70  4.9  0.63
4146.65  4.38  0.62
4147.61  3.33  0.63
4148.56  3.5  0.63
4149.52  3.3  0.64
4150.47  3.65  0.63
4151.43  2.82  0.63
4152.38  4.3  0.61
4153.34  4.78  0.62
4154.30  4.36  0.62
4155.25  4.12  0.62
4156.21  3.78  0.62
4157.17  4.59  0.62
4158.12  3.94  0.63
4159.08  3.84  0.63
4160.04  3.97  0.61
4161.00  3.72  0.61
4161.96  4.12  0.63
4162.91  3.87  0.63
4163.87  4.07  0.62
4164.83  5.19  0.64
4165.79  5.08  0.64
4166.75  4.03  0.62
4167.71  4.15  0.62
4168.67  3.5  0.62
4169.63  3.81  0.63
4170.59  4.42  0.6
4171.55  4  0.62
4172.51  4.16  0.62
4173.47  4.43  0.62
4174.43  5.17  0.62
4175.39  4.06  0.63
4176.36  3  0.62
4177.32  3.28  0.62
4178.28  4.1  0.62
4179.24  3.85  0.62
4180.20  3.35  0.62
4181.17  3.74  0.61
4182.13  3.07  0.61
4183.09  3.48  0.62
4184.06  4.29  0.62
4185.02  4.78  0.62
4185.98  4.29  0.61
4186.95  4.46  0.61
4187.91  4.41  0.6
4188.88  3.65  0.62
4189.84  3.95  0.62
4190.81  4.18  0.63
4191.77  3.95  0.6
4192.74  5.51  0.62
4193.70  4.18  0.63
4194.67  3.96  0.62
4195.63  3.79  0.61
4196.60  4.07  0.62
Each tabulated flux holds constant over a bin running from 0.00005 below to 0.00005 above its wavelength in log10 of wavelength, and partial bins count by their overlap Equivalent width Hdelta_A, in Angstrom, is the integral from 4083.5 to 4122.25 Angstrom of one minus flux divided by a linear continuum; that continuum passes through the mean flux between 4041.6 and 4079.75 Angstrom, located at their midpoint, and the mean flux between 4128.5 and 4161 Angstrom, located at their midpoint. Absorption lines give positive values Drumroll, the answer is -1.06 Angstrom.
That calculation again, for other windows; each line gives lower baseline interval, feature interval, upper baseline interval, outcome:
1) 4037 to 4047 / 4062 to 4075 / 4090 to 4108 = -0.05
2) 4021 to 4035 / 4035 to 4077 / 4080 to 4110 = -0.75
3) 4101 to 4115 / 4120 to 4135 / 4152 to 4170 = 0.22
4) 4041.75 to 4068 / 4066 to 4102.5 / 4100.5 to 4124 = -1.24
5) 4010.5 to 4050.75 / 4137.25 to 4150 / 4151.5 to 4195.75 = -0.56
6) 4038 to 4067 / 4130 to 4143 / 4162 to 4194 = -0.69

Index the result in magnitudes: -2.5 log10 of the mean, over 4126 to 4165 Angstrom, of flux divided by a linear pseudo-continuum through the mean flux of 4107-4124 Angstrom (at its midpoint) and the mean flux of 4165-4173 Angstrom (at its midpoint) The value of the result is 0.03 mag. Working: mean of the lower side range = 4.29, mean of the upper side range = 4.18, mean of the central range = 4.1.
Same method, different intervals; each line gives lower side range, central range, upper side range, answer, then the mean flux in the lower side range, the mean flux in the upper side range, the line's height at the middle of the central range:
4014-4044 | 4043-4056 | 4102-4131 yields -0.006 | 4.08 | 4.09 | 4.08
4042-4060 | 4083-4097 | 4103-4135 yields -0.117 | 4.03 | 4.1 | 4.07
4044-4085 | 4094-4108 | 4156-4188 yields 0.062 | 4.11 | 4.06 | 4.09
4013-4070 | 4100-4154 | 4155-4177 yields -0.002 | 4.05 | 4.12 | 4.1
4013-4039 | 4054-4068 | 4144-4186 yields 0.021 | 4.06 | 4.03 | 4.05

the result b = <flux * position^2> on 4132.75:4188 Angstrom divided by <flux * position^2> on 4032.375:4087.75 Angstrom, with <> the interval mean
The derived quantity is 1.04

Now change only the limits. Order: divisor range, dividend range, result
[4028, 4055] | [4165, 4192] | 1.05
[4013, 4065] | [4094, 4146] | 1.06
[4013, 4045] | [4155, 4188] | 1.07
